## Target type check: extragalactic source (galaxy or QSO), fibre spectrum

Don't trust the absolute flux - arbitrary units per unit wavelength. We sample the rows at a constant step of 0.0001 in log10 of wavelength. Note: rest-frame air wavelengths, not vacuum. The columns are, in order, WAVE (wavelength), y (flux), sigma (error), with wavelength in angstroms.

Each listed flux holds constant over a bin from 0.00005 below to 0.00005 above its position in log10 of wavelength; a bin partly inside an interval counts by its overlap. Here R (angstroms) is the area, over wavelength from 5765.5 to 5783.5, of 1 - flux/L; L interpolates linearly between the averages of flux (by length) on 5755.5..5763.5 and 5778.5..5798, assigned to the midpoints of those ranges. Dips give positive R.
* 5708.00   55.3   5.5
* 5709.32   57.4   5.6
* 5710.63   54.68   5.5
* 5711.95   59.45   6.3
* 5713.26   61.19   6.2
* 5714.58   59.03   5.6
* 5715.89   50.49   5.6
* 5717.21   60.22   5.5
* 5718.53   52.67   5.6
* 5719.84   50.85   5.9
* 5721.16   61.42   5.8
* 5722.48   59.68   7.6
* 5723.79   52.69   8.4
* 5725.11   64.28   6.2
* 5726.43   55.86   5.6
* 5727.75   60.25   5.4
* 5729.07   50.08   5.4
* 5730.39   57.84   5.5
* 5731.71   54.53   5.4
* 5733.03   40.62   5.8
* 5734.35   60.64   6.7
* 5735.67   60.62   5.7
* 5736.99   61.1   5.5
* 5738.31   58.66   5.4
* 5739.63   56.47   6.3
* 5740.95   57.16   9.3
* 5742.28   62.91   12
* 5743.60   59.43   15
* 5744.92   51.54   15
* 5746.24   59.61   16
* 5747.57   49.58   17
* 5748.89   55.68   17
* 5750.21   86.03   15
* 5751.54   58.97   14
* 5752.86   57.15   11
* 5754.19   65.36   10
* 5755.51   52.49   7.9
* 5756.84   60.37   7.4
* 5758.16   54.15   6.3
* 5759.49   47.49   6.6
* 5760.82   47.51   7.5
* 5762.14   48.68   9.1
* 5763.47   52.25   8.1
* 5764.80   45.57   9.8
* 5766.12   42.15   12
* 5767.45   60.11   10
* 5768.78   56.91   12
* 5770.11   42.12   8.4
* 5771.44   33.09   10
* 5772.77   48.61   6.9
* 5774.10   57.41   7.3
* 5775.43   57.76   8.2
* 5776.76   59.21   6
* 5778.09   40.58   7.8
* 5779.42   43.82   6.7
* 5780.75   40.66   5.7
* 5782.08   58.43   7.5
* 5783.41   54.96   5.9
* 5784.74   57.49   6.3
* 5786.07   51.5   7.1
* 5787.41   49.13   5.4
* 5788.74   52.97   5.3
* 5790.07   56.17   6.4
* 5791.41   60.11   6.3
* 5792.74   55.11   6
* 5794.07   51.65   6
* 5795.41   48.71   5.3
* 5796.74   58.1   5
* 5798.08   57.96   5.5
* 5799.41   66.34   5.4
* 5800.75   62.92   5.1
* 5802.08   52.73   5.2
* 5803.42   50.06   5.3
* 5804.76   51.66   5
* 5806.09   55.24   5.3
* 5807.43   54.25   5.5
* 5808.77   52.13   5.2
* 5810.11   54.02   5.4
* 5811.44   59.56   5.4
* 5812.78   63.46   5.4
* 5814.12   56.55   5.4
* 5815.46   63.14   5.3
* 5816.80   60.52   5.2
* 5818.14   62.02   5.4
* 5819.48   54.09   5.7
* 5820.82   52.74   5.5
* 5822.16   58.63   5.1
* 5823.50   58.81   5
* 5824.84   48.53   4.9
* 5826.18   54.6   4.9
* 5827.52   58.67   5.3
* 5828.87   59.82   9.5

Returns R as 0.9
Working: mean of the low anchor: 51.7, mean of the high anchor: 52.8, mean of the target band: 49.5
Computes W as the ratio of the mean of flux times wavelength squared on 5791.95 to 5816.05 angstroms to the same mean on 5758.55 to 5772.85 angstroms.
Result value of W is 1.2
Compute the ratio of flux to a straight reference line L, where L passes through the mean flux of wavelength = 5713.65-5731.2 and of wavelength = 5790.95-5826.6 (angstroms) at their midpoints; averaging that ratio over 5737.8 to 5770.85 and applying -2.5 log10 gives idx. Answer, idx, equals 0.02 mag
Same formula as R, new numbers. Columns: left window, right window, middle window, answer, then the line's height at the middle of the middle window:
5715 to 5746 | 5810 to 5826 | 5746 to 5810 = 3.9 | 57.2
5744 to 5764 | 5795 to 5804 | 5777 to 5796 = 1.7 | 56.9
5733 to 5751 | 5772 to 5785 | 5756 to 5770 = 0.9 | 54.8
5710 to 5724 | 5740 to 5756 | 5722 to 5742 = 0.5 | 58.2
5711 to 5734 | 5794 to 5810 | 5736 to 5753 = -1.2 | 55.8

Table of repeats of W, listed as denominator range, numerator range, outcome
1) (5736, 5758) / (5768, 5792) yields 0.87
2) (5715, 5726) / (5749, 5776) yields 0.96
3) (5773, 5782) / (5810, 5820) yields 1.20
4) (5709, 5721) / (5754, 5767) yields 0.92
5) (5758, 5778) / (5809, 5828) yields 1.17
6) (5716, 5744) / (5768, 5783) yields 0.88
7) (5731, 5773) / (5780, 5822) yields 1.04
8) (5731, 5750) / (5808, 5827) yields 1.03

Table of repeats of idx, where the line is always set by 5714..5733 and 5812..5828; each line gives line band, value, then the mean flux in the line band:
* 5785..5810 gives 0.05 mag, 54.8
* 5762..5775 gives 0.16 mag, 48.8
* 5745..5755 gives -0.09 mag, 61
